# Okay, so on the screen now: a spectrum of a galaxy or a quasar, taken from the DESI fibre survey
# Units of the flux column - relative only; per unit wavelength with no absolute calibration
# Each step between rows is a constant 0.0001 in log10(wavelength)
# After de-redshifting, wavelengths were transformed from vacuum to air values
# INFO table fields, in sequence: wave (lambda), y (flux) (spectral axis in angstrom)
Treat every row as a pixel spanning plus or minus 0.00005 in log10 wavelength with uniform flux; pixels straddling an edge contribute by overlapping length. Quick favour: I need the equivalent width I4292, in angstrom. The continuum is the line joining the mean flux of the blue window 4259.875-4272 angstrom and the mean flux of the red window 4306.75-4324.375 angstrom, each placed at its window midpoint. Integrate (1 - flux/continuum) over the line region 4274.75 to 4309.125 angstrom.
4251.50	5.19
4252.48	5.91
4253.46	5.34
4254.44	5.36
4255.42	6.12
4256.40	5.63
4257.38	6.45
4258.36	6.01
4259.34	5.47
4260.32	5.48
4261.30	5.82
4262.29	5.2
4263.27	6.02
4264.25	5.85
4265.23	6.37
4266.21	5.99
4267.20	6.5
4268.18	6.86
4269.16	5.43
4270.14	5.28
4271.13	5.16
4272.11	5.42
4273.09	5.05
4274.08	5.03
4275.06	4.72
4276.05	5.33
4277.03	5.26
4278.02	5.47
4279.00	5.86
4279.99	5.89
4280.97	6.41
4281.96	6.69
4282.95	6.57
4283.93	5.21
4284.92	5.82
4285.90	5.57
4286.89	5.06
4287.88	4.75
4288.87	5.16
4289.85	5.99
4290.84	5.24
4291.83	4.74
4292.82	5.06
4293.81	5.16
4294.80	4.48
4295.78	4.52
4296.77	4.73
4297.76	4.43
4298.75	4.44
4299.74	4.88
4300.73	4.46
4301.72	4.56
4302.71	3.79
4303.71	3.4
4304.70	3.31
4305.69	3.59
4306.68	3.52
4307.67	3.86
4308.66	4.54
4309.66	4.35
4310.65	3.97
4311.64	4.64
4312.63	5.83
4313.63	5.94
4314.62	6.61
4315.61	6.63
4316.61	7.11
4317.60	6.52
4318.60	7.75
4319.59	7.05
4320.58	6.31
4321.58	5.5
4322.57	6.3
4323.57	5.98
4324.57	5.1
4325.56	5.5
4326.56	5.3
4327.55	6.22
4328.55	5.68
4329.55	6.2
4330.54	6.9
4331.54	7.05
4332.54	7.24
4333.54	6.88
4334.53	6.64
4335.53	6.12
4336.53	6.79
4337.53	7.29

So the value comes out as 5.09 angstrom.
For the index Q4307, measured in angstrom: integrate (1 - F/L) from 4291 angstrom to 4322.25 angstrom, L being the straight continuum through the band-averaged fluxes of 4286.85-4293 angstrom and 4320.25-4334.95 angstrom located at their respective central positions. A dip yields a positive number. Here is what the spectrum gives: 3.3 angstrom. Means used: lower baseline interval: 5.15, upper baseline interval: 6.18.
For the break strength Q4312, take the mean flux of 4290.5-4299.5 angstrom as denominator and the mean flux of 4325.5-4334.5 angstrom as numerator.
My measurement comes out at 1.3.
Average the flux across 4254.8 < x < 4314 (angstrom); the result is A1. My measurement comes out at 5.2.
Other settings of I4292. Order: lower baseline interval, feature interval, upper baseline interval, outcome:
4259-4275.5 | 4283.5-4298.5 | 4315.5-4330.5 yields 2.1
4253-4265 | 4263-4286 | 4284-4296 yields -1.3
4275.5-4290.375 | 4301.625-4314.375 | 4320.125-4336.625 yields 3.6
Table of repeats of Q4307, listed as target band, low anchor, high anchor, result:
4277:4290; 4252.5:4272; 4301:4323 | -0.3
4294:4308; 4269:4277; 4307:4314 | 1.9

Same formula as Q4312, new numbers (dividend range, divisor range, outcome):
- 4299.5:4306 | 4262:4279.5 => 0.71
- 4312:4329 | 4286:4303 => 1.28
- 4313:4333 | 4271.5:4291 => 1.15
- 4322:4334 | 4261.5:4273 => 1.07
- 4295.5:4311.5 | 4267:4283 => 0.73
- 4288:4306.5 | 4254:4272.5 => 0.78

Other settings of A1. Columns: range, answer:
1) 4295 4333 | 5.35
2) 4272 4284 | 5.63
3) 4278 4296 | 5.47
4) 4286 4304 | 4.74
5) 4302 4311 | 3.83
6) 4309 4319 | 5.89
